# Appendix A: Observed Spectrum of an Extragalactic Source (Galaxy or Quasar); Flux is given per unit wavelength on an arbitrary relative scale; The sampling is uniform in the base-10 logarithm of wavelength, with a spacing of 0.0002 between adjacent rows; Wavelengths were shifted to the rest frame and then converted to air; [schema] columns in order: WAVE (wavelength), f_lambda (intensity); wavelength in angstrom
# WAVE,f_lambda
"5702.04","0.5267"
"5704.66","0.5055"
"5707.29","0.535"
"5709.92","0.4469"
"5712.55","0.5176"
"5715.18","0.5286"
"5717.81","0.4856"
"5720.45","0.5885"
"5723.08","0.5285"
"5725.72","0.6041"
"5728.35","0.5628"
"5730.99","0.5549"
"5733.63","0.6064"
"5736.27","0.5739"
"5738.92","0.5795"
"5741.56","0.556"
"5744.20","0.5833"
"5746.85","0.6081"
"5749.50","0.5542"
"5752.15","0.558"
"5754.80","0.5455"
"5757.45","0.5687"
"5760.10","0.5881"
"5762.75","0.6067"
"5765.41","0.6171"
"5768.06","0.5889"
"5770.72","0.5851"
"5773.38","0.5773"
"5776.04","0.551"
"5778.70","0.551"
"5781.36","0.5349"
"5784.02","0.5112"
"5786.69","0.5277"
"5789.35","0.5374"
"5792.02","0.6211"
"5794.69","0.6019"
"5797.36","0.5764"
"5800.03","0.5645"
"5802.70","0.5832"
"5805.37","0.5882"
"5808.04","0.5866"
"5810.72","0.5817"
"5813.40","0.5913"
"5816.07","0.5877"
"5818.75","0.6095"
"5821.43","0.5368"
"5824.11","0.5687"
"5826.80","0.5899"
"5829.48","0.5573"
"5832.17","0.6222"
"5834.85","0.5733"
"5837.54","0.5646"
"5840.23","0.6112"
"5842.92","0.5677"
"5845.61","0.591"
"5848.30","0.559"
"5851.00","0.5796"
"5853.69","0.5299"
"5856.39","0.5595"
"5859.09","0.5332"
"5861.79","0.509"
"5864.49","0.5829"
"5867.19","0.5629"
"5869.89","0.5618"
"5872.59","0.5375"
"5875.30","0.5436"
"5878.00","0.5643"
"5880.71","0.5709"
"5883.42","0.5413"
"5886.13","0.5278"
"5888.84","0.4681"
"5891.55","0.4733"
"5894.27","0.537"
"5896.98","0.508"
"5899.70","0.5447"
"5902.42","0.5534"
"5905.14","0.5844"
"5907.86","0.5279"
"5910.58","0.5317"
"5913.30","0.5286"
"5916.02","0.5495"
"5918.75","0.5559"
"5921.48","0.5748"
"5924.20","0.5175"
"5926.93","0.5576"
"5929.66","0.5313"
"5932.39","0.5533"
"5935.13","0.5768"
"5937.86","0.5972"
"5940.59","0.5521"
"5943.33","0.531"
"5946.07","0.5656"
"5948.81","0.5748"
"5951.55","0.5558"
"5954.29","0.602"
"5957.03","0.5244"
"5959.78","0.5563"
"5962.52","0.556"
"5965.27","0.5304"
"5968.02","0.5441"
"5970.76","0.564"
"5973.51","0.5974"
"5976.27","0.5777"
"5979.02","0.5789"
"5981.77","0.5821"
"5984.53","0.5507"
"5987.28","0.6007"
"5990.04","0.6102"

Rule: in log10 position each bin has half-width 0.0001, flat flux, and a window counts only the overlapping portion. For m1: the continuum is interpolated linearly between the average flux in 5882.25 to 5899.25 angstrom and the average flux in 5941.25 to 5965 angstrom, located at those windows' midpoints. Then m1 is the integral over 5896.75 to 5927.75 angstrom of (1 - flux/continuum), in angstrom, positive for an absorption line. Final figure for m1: -1.1 angstrom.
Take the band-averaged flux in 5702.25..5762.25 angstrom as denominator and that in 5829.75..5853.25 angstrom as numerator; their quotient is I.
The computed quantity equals 1.05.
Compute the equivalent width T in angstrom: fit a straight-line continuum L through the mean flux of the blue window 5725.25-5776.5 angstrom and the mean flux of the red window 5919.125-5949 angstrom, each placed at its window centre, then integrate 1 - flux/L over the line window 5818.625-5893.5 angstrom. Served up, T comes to 1.3 angstrom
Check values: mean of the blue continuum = 0.579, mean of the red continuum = 0.557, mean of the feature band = 0.556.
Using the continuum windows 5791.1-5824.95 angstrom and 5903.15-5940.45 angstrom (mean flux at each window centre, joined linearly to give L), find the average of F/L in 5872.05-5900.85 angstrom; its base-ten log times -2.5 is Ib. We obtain 0.07 mag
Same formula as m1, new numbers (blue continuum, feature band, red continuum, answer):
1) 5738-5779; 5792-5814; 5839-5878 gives -0.7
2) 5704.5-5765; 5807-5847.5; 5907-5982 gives -1.8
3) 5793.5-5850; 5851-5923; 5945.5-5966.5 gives 3.6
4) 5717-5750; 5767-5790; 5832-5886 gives 0.6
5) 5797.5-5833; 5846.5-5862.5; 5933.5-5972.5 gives 0.8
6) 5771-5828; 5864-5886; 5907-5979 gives 0.3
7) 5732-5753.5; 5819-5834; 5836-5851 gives 0.0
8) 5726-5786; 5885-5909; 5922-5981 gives 1.6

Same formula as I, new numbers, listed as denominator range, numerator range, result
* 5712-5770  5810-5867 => 1.00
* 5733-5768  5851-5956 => 0.94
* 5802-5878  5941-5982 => 0.99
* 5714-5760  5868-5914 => 0.95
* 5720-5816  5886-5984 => 0.96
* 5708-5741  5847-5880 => 1.01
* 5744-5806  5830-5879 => 0.99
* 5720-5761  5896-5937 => 0.96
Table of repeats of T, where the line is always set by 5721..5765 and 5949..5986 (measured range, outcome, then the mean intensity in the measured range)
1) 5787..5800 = -0.1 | 0.578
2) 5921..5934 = 0.5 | 0.546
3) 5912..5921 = 0.3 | 0.547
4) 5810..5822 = -0.3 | 0.584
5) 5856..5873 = 0.6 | 0.55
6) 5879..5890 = 0.7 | 0.529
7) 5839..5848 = -0.3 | 0.586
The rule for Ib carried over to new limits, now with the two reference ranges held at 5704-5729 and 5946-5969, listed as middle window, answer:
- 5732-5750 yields -0.094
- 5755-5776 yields -0.097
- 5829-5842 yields -0.084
